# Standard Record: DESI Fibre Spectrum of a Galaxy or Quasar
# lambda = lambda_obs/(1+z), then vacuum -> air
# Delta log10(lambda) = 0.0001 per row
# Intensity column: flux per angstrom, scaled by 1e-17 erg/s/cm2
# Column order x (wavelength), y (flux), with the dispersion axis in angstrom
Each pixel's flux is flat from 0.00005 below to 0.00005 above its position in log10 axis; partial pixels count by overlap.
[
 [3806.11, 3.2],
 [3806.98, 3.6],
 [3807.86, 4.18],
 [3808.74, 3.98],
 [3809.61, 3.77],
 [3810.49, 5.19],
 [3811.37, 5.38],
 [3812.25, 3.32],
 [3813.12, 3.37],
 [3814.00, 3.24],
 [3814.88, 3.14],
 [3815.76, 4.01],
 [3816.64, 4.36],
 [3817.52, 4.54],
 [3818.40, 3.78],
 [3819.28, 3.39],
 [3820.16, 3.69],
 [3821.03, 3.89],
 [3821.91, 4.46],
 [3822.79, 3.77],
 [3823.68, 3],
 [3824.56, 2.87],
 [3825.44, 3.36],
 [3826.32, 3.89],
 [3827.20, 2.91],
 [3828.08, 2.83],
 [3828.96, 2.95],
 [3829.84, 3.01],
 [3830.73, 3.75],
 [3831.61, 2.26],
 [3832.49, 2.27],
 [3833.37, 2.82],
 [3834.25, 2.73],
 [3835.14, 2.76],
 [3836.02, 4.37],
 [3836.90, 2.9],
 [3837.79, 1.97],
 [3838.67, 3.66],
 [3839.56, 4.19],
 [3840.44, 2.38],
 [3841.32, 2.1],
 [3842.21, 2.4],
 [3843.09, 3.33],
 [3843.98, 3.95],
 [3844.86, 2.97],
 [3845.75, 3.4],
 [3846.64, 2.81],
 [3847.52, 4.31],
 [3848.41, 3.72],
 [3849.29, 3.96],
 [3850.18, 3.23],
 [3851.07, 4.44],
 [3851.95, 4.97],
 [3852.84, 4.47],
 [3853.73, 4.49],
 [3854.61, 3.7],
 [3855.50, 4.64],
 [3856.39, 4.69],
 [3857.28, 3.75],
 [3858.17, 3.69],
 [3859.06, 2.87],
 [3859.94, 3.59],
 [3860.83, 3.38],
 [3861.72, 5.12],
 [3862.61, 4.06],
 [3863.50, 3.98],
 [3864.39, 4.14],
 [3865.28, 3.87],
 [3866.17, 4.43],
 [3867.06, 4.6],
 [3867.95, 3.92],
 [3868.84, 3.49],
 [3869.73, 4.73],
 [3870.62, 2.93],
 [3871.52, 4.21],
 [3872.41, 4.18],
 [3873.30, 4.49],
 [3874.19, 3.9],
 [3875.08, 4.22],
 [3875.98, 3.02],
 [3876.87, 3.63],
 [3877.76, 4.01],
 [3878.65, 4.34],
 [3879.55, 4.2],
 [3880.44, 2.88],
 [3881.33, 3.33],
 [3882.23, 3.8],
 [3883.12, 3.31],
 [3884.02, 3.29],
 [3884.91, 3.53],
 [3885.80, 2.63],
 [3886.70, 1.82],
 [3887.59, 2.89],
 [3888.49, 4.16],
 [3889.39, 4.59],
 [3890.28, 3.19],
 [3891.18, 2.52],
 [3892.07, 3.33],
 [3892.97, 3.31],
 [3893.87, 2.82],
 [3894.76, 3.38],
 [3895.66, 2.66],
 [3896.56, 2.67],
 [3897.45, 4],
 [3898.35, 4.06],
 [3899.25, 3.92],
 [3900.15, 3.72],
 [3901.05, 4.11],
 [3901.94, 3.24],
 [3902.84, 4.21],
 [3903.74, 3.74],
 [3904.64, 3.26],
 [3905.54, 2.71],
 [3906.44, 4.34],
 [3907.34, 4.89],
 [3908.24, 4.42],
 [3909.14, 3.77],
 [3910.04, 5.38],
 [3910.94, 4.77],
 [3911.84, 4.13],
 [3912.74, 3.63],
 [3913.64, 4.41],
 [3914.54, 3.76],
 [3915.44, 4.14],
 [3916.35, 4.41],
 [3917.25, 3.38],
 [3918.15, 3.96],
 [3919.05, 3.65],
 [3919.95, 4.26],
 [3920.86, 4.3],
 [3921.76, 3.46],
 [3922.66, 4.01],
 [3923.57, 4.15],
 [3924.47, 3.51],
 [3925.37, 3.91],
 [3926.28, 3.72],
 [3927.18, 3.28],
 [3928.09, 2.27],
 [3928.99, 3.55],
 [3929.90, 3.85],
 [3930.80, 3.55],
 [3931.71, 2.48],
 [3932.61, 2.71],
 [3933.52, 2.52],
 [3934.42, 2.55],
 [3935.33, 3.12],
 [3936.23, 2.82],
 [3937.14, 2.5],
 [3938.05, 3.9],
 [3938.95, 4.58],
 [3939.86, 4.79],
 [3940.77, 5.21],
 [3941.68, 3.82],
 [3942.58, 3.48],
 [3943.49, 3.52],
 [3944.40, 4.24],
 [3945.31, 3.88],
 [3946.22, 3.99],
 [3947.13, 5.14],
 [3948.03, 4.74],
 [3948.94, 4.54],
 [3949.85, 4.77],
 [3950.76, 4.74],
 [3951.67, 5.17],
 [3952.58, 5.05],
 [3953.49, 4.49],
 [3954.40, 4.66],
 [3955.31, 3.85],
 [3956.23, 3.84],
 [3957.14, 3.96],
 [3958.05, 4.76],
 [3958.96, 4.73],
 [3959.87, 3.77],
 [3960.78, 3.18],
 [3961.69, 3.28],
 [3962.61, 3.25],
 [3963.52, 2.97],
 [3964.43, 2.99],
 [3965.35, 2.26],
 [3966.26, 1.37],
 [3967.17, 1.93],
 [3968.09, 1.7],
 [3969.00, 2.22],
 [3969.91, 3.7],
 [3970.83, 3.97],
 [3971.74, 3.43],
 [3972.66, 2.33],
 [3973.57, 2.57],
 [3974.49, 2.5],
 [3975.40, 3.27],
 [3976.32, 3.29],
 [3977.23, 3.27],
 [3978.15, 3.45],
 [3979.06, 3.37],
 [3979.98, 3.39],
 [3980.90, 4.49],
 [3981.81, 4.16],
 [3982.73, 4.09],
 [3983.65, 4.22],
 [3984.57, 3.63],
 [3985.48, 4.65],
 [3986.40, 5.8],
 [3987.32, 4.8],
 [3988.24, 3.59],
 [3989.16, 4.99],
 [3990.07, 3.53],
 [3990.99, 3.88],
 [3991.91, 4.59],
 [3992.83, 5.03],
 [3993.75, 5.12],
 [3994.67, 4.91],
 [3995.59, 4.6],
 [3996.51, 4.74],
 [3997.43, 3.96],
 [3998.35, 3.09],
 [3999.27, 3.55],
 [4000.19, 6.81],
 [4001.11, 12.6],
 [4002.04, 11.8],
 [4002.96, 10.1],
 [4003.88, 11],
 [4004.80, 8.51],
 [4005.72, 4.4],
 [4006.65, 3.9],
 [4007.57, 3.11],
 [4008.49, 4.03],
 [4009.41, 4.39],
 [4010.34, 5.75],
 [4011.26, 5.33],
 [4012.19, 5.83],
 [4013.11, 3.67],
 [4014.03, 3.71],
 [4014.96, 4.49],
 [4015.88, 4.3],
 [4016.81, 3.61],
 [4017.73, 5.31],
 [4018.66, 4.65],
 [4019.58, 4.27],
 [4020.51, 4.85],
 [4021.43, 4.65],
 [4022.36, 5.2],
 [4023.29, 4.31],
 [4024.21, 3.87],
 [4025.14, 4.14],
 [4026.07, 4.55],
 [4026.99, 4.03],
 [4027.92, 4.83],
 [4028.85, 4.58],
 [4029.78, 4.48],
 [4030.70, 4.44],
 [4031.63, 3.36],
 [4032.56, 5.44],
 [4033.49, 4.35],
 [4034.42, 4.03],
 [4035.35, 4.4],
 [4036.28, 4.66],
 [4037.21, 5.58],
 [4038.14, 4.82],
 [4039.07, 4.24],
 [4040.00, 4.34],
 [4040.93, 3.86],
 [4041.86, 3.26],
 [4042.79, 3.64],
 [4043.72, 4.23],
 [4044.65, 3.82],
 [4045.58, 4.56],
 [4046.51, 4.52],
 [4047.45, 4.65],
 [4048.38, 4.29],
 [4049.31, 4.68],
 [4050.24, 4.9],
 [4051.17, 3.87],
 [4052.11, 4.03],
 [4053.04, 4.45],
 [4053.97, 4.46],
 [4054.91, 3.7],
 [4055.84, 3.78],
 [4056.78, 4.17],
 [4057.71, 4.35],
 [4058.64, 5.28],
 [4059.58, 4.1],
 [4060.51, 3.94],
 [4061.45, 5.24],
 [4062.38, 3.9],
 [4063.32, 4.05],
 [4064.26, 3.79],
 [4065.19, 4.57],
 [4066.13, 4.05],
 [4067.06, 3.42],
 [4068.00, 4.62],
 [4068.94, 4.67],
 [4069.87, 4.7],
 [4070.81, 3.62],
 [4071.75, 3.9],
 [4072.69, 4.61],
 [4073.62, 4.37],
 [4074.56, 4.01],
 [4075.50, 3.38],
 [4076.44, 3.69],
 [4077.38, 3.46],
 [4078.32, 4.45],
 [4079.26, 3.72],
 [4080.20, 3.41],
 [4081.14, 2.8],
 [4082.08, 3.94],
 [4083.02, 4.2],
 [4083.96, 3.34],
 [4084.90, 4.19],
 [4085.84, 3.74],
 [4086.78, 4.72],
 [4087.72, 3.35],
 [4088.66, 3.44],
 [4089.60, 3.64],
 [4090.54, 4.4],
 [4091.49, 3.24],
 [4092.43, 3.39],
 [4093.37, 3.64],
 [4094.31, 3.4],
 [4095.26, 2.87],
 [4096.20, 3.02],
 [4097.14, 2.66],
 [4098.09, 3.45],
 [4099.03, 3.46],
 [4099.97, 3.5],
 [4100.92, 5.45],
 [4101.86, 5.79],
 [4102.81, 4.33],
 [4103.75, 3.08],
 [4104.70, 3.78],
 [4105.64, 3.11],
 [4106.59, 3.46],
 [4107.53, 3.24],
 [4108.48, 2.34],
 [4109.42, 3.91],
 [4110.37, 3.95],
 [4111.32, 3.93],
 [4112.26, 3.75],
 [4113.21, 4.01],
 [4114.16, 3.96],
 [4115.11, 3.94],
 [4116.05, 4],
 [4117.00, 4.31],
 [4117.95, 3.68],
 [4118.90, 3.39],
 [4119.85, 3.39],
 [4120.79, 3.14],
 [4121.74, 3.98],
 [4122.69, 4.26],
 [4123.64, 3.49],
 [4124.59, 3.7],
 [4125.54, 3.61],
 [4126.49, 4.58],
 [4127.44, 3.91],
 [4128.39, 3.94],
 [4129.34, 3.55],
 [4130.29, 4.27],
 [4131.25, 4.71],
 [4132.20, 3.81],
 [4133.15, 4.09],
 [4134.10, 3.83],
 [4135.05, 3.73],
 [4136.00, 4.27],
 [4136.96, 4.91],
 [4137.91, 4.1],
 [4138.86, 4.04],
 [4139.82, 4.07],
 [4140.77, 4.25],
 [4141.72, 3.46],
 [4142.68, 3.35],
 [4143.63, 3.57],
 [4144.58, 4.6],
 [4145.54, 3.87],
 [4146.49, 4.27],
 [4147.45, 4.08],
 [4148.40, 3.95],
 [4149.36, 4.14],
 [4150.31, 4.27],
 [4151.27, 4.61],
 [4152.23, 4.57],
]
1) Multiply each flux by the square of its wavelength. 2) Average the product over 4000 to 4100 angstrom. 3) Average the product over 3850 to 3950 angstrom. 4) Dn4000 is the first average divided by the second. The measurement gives 1.3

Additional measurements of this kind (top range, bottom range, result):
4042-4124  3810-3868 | 1.22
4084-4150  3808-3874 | 1.20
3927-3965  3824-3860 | 1.19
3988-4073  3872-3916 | 1.37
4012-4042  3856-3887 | 1.27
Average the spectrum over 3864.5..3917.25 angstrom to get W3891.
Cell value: 3.75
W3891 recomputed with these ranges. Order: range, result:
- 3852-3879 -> 4.03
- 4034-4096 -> 4.06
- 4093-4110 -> 3.58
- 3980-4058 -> 4.77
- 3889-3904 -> 3.49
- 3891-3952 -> 3.79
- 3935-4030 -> 4.37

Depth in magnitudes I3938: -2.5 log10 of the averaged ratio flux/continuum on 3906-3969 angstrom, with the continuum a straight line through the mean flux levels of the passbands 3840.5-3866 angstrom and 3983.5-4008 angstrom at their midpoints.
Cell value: 0.27 mag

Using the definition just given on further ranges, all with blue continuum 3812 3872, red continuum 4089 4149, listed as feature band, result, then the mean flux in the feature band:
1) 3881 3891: 0.10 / 3.3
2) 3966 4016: -0.23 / 4.58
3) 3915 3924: -0.09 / 3.97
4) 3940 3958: -0.19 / 4.39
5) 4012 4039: -0.19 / 4.48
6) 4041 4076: -0.12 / 4.2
